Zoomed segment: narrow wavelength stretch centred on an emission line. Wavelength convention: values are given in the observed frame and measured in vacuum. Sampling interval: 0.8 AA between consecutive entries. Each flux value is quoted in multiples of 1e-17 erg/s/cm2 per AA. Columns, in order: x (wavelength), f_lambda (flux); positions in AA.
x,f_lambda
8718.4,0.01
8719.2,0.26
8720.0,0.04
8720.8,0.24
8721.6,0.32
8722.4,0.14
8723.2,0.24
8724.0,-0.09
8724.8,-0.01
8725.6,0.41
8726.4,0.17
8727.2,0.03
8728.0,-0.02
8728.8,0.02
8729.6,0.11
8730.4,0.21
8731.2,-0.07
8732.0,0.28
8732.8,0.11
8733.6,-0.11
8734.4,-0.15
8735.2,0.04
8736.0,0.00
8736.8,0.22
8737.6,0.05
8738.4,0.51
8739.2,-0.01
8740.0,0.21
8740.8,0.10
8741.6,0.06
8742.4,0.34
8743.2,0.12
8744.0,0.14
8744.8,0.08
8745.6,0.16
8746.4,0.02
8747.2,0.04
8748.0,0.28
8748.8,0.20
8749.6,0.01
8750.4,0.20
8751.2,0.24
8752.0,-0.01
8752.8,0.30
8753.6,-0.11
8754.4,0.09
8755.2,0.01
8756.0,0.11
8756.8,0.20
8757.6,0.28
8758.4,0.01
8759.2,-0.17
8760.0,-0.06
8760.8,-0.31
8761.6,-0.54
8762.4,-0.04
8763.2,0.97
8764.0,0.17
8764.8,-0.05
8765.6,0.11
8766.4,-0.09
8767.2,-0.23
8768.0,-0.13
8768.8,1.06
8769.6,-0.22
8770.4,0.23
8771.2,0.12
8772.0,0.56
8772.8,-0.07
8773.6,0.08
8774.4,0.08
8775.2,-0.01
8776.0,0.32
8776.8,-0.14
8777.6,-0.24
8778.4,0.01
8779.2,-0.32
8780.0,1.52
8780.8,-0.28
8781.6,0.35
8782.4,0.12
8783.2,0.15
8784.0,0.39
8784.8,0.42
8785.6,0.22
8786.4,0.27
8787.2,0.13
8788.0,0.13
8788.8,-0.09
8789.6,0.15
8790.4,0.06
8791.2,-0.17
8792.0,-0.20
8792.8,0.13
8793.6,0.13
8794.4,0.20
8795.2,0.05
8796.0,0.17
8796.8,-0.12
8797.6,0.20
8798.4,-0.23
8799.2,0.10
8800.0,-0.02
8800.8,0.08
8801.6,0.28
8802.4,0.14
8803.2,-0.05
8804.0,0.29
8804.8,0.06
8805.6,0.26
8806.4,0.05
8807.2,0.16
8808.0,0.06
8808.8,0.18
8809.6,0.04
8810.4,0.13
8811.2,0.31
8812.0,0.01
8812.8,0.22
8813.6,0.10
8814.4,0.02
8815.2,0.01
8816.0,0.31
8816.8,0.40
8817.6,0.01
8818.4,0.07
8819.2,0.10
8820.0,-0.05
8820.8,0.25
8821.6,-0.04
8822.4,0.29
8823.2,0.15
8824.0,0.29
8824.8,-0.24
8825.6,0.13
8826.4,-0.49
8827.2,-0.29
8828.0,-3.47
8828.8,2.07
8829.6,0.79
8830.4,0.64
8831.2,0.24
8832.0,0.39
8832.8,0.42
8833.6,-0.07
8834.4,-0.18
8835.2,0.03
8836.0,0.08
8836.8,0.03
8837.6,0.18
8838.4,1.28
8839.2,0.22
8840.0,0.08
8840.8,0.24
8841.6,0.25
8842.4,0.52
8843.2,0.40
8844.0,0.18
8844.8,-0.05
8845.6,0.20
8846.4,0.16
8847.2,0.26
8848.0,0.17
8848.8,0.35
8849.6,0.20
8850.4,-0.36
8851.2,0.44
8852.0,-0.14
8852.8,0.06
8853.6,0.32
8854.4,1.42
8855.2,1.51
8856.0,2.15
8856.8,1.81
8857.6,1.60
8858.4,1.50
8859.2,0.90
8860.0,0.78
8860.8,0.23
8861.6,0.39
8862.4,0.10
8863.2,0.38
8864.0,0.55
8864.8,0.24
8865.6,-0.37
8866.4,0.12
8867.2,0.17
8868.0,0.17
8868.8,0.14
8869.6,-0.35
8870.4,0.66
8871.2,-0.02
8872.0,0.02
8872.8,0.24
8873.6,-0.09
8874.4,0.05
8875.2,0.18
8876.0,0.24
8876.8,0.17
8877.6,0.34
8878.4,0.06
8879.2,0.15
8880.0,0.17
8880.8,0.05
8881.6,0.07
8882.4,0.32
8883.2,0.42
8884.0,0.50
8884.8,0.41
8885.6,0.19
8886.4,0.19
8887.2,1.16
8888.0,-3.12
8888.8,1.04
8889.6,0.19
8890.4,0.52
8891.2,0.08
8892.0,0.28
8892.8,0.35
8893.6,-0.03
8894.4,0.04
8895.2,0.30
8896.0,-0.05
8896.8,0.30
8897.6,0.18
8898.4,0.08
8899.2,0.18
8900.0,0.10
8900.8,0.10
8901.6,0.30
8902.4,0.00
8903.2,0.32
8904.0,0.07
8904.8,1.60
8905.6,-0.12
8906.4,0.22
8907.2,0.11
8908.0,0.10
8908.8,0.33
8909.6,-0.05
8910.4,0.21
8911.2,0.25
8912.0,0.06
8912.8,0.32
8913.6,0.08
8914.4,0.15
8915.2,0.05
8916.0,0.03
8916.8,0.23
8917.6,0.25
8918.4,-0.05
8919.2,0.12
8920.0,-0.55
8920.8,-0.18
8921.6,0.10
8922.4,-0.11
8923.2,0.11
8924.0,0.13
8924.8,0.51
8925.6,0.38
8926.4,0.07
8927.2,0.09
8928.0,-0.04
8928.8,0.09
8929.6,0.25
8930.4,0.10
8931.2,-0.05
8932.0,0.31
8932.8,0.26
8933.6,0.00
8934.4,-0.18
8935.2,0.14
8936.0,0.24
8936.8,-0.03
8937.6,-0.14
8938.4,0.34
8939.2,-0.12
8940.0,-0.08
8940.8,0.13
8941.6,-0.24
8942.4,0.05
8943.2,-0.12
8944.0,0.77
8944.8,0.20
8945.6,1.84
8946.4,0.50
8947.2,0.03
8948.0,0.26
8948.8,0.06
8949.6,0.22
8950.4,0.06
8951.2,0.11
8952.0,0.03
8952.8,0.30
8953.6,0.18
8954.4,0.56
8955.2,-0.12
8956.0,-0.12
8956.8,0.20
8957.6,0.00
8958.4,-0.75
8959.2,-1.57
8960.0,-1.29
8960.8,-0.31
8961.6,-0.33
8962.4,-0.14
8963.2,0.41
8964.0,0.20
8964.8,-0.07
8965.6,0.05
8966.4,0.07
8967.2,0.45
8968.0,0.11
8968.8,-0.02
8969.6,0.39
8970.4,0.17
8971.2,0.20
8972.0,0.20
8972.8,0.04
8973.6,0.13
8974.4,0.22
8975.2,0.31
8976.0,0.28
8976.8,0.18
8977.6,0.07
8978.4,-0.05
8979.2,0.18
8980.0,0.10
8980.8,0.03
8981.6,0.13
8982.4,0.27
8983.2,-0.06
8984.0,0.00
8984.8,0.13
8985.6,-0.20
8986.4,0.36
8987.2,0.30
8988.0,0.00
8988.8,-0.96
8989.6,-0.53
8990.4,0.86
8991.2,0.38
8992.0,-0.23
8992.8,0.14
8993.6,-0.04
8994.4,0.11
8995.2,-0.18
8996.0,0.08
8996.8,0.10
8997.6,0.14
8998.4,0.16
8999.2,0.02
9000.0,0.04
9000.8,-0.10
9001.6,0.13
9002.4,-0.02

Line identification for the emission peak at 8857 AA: H-alpha 6563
